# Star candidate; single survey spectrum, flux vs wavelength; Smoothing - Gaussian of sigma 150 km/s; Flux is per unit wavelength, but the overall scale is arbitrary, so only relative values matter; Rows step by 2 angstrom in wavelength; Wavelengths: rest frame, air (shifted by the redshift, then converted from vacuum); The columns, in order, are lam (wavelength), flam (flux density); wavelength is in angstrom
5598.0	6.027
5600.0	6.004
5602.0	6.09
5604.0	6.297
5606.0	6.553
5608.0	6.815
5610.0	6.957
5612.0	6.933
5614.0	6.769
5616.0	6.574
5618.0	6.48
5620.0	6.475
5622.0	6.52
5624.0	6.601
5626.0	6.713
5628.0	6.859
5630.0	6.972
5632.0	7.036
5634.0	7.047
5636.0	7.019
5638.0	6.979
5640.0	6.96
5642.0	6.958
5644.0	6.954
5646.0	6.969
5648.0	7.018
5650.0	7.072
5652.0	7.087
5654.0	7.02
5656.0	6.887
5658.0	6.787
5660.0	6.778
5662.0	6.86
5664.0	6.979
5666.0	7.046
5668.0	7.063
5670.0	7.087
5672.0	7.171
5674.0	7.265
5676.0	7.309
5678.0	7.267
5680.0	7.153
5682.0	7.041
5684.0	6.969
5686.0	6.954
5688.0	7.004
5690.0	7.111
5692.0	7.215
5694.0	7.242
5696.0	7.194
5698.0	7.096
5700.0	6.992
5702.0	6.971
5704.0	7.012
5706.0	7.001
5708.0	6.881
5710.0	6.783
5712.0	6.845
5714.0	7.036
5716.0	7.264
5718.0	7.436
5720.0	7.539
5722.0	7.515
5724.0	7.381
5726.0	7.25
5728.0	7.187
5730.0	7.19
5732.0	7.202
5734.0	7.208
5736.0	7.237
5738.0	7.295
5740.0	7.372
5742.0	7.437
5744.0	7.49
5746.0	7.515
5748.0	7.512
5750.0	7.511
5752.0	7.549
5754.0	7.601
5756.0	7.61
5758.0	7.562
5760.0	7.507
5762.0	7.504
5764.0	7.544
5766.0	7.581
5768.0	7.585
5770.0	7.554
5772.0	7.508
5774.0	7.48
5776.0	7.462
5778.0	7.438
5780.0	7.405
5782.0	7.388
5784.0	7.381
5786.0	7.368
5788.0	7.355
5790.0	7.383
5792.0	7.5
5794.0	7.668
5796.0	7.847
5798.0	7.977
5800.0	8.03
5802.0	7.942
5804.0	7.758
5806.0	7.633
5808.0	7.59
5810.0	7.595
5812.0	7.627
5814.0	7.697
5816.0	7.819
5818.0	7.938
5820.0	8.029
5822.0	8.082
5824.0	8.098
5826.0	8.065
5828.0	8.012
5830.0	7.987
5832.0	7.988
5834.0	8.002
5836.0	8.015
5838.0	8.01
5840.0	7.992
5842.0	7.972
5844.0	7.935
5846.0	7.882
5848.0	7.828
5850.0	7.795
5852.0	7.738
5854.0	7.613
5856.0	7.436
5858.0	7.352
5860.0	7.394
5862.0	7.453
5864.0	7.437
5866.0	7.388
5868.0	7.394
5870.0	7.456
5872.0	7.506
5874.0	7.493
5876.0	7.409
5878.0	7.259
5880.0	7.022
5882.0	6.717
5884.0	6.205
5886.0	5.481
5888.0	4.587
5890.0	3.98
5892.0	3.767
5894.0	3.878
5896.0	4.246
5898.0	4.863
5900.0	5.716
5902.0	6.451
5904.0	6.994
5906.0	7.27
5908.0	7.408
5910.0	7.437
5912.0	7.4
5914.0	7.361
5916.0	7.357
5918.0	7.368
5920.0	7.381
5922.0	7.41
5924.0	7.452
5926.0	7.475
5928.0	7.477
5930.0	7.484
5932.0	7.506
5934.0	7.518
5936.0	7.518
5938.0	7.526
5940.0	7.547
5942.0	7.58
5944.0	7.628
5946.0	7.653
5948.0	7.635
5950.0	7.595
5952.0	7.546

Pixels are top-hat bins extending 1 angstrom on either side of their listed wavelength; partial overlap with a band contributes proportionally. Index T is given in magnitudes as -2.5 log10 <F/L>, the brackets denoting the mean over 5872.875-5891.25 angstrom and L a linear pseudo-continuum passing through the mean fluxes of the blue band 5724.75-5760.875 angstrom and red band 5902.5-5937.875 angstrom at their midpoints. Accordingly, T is 0.19 mag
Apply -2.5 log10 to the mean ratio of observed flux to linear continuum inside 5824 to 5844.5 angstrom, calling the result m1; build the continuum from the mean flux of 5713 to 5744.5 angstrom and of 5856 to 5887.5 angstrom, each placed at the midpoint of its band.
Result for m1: -0.12 mag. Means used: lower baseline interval 7.31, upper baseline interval 7.1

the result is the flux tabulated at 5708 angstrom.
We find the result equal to 6.881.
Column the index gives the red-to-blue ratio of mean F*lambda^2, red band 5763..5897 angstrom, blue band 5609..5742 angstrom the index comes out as 1.1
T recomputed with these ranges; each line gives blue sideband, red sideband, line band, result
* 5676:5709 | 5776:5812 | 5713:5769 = -0.01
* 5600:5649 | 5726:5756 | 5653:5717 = 0.01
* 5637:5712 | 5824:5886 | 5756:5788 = -0.02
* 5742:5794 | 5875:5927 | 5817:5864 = -0.14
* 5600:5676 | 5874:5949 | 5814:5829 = -0.18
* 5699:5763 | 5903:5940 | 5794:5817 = -0.06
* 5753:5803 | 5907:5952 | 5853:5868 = 0.01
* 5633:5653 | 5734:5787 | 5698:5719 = 0.04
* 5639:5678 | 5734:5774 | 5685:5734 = 0.02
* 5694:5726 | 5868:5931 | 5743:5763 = -0.08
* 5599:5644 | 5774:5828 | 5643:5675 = -0.01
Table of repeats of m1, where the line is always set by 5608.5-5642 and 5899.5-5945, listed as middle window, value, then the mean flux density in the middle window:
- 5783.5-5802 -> -0.078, 7.64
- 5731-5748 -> -0.052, 7.35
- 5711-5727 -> -0.047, 7.28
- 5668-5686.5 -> -0.036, 7.14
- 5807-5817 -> -0.077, 7.67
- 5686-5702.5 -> -0.026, 7.1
